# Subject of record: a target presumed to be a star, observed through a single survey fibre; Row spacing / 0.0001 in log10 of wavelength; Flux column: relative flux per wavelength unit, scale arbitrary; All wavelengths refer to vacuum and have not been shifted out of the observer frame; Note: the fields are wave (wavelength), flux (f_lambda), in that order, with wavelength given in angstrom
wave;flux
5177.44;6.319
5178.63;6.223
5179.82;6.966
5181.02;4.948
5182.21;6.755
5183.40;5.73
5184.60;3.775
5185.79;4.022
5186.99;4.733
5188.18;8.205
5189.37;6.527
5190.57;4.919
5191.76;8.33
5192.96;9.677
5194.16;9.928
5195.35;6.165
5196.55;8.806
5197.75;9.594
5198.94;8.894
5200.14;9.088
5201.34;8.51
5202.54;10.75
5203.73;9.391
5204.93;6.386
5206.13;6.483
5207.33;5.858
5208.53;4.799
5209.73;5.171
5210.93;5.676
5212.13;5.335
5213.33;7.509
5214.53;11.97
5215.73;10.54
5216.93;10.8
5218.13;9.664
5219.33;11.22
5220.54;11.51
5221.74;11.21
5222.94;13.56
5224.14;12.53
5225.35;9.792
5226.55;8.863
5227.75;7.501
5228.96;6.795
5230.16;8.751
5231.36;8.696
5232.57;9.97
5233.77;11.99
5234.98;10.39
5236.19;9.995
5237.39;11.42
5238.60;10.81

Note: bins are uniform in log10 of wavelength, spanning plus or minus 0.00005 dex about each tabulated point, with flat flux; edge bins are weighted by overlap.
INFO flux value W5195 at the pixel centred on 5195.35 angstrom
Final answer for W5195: 6.165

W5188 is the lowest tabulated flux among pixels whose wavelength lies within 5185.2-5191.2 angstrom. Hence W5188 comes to 4.022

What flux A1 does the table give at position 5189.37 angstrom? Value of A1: 6.527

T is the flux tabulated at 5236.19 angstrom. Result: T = 9.995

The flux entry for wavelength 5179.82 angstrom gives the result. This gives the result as 6.966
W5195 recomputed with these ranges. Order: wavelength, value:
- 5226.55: 8.863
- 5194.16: 9.928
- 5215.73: 10.54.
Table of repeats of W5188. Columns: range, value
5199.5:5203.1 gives 8.51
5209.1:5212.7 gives 5.171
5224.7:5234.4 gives 6.795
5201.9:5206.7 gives 6.386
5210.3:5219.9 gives 5.335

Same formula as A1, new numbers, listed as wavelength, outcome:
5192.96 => 9.677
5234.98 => 10.39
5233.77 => 11.99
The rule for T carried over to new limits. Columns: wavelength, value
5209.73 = 5.171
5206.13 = 6.483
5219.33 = 11.22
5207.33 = 5.858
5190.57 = 4.919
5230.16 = 8.751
